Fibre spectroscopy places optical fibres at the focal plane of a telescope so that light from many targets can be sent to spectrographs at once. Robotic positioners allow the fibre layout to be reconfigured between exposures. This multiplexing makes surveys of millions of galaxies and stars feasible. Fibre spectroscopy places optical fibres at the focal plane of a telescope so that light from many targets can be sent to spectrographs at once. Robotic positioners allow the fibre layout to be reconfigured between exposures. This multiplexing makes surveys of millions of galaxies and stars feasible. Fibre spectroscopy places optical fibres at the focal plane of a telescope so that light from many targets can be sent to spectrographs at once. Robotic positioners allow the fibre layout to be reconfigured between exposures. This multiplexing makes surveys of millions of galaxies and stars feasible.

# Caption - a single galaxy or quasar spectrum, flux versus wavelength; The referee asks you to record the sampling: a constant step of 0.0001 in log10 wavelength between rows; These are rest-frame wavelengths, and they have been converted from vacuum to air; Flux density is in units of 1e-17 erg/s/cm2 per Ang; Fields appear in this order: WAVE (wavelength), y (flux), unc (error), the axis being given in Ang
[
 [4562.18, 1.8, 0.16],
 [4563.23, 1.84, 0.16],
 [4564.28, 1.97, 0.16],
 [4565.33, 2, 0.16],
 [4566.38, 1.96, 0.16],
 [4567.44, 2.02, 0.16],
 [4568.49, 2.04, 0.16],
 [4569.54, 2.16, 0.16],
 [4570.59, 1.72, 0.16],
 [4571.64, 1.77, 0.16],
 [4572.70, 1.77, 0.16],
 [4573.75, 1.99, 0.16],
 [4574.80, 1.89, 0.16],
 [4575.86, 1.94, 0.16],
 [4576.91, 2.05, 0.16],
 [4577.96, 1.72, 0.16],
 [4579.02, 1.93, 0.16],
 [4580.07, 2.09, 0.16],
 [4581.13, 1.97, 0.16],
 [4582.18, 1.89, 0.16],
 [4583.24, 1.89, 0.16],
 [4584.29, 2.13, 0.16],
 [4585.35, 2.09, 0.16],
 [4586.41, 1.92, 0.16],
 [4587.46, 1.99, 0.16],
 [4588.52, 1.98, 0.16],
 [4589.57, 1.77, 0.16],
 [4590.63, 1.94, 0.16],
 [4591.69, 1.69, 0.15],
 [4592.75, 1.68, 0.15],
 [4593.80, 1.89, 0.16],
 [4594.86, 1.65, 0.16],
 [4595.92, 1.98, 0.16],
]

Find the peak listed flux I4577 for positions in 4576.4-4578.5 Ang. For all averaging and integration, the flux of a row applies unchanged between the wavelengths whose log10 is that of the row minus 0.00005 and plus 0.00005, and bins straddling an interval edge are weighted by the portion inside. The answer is 2.05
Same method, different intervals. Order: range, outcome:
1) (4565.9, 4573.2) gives 2.16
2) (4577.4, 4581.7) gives 2.09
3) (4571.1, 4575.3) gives 1.99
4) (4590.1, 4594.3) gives 1.94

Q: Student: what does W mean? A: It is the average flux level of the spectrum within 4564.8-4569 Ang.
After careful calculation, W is 2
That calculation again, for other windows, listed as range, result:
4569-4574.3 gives 1.88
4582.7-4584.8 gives 2.01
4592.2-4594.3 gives 1.79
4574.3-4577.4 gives 1.96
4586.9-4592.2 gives 1.88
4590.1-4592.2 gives 1.81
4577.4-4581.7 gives 1.93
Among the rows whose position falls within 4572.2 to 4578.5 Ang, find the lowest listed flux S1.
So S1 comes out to 1.72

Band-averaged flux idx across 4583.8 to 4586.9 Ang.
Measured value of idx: 2.04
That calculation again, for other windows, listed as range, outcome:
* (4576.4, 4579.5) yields 1.9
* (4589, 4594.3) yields 1.8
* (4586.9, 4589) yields 1.99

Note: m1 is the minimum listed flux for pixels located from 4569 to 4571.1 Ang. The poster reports 1.72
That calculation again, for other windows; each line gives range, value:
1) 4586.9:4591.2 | 1.77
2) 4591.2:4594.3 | 1.68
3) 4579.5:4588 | 1.89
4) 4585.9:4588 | 1.92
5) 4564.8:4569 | 1.96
